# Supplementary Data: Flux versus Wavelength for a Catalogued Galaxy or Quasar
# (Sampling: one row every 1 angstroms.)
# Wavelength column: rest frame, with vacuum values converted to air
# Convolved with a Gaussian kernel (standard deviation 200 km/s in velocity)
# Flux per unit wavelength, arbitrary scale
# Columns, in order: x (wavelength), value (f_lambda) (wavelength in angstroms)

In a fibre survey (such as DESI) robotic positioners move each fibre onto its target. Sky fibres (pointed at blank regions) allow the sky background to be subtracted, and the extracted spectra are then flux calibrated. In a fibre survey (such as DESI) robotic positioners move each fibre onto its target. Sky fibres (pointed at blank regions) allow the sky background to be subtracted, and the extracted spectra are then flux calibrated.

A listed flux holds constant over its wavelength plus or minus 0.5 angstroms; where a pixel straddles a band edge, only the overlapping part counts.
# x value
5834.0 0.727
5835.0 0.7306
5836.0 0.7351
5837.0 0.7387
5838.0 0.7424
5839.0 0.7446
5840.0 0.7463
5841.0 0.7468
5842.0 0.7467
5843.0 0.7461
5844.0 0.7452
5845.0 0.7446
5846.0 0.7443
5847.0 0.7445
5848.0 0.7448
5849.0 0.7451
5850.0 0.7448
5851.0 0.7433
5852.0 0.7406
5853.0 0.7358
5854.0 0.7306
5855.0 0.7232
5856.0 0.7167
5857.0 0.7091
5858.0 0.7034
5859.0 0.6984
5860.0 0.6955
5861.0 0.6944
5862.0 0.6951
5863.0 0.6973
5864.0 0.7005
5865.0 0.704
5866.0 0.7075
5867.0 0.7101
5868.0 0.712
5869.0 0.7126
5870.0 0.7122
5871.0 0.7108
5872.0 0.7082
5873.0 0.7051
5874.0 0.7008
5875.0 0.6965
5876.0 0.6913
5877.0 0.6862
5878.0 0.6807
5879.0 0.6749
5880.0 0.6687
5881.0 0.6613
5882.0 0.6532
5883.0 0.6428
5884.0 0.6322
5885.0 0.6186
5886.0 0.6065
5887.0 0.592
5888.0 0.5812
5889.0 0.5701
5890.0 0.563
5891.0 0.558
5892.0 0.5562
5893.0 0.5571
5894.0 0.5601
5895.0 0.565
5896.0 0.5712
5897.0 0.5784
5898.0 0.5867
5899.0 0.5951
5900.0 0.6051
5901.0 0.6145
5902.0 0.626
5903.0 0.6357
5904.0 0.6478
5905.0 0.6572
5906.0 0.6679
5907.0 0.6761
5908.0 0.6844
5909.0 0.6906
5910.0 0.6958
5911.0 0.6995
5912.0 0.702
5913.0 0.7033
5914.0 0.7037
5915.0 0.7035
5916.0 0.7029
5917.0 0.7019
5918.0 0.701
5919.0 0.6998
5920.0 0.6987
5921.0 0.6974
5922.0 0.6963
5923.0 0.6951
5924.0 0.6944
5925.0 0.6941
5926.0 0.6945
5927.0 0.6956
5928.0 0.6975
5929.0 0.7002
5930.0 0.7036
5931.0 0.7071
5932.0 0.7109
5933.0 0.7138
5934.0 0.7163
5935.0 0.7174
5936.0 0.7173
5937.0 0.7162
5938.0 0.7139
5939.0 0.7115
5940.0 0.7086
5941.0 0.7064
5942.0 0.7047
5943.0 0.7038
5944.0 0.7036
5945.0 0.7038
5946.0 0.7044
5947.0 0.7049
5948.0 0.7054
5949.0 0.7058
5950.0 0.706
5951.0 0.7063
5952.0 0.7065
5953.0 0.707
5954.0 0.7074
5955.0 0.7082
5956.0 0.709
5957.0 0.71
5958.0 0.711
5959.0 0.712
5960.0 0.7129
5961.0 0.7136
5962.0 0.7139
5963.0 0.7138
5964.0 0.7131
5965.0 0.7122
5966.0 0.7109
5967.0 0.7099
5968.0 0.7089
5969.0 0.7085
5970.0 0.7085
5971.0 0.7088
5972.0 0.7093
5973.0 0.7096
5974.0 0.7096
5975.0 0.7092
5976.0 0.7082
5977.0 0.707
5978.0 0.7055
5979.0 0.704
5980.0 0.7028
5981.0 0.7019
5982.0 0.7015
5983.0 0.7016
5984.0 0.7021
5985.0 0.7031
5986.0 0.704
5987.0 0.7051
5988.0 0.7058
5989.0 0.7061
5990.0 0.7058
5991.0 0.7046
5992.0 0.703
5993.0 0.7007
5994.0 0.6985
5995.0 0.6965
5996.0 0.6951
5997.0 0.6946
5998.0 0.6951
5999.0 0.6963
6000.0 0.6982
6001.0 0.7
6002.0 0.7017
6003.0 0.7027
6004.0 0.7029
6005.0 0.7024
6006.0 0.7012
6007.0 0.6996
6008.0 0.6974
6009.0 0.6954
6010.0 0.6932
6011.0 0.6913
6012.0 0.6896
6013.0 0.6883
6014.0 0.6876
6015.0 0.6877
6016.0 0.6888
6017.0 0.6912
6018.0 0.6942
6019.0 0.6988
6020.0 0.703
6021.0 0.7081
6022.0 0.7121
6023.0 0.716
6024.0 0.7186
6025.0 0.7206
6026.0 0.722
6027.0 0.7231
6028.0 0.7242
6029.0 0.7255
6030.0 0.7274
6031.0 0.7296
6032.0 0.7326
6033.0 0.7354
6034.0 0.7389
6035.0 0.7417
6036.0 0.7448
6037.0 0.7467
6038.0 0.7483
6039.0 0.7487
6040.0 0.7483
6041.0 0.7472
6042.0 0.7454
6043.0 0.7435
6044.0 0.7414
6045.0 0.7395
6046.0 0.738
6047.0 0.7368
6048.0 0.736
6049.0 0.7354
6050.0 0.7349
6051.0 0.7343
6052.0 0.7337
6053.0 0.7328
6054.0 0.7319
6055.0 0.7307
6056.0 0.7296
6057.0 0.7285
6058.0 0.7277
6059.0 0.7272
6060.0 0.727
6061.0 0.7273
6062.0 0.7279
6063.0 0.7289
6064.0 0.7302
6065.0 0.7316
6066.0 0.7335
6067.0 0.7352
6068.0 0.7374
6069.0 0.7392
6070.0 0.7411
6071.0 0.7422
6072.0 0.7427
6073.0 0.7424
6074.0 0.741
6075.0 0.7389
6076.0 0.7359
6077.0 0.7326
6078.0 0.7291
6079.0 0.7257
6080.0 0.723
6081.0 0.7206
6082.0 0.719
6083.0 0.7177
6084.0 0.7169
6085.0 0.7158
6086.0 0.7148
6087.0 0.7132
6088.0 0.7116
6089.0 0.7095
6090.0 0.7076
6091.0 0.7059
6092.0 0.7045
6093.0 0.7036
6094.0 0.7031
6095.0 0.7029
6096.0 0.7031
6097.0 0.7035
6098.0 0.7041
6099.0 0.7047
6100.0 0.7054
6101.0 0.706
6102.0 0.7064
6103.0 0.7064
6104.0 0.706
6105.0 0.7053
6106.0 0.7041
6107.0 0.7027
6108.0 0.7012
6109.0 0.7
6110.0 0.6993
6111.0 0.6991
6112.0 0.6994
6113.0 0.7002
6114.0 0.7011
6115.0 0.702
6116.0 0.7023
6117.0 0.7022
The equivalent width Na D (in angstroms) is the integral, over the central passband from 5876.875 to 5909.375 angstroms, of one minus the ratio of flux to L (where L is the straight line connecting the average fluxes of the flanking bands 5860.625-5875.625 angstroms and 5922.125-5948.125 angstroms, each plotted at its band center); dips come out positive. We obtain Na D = 4.0 angstroms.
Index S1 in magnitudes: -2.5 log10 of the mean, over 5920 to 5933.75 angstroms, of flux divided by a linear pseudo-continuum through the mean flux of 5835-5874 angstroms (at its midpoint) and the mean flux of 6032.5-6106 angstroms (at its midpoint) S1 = 0.038 mag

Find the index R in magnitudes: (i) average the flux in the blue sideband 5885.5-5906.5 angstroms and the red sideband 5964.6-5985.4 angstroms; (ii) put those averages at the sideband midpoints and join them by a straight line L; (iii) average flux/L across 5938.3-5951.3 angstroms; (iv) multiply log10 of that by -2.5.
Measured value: -0.066 mag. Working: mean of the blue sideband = 0.595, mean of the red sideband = 0.707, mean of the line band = 0.706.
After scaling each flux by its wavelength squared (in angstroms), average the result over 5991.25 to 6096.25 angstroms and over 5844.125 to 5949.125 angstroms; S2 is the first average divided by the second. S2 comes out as 1.11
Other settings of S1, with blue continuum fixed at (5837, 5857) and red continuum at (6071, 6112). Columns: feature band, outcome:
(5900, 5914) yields 0.10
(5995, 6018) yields 0.04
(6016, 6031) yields 0.01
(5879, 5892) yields 0.20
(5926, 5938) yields 0.03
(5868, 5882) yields 0.07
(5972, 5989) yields 0.03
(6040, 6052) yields -0.03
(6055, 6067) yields -0.02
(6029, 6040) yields -0.03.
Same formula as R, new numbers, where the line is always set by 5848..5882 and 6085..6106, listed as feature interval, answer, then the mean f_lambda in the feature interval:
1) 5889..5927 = 0.09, 0.65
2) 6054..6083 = -0.04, 0.732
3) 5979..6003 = 0.01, 0.701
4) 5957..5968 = -0.01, 0.712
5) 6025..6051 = -0.05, 0.737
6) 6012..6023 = 0.02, 0.697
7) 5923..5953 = 0.00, 0.706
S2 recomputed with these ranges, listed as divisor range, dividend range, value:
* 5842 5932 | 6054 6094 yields 1.14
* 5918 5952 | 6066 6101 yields 1.07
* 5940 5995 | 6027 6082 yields 1.07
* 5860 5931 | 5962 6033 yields 1.10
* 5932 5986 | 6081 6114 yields 1.04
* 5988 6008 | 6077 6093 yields 1.05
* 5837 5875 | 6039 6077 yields 1.09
